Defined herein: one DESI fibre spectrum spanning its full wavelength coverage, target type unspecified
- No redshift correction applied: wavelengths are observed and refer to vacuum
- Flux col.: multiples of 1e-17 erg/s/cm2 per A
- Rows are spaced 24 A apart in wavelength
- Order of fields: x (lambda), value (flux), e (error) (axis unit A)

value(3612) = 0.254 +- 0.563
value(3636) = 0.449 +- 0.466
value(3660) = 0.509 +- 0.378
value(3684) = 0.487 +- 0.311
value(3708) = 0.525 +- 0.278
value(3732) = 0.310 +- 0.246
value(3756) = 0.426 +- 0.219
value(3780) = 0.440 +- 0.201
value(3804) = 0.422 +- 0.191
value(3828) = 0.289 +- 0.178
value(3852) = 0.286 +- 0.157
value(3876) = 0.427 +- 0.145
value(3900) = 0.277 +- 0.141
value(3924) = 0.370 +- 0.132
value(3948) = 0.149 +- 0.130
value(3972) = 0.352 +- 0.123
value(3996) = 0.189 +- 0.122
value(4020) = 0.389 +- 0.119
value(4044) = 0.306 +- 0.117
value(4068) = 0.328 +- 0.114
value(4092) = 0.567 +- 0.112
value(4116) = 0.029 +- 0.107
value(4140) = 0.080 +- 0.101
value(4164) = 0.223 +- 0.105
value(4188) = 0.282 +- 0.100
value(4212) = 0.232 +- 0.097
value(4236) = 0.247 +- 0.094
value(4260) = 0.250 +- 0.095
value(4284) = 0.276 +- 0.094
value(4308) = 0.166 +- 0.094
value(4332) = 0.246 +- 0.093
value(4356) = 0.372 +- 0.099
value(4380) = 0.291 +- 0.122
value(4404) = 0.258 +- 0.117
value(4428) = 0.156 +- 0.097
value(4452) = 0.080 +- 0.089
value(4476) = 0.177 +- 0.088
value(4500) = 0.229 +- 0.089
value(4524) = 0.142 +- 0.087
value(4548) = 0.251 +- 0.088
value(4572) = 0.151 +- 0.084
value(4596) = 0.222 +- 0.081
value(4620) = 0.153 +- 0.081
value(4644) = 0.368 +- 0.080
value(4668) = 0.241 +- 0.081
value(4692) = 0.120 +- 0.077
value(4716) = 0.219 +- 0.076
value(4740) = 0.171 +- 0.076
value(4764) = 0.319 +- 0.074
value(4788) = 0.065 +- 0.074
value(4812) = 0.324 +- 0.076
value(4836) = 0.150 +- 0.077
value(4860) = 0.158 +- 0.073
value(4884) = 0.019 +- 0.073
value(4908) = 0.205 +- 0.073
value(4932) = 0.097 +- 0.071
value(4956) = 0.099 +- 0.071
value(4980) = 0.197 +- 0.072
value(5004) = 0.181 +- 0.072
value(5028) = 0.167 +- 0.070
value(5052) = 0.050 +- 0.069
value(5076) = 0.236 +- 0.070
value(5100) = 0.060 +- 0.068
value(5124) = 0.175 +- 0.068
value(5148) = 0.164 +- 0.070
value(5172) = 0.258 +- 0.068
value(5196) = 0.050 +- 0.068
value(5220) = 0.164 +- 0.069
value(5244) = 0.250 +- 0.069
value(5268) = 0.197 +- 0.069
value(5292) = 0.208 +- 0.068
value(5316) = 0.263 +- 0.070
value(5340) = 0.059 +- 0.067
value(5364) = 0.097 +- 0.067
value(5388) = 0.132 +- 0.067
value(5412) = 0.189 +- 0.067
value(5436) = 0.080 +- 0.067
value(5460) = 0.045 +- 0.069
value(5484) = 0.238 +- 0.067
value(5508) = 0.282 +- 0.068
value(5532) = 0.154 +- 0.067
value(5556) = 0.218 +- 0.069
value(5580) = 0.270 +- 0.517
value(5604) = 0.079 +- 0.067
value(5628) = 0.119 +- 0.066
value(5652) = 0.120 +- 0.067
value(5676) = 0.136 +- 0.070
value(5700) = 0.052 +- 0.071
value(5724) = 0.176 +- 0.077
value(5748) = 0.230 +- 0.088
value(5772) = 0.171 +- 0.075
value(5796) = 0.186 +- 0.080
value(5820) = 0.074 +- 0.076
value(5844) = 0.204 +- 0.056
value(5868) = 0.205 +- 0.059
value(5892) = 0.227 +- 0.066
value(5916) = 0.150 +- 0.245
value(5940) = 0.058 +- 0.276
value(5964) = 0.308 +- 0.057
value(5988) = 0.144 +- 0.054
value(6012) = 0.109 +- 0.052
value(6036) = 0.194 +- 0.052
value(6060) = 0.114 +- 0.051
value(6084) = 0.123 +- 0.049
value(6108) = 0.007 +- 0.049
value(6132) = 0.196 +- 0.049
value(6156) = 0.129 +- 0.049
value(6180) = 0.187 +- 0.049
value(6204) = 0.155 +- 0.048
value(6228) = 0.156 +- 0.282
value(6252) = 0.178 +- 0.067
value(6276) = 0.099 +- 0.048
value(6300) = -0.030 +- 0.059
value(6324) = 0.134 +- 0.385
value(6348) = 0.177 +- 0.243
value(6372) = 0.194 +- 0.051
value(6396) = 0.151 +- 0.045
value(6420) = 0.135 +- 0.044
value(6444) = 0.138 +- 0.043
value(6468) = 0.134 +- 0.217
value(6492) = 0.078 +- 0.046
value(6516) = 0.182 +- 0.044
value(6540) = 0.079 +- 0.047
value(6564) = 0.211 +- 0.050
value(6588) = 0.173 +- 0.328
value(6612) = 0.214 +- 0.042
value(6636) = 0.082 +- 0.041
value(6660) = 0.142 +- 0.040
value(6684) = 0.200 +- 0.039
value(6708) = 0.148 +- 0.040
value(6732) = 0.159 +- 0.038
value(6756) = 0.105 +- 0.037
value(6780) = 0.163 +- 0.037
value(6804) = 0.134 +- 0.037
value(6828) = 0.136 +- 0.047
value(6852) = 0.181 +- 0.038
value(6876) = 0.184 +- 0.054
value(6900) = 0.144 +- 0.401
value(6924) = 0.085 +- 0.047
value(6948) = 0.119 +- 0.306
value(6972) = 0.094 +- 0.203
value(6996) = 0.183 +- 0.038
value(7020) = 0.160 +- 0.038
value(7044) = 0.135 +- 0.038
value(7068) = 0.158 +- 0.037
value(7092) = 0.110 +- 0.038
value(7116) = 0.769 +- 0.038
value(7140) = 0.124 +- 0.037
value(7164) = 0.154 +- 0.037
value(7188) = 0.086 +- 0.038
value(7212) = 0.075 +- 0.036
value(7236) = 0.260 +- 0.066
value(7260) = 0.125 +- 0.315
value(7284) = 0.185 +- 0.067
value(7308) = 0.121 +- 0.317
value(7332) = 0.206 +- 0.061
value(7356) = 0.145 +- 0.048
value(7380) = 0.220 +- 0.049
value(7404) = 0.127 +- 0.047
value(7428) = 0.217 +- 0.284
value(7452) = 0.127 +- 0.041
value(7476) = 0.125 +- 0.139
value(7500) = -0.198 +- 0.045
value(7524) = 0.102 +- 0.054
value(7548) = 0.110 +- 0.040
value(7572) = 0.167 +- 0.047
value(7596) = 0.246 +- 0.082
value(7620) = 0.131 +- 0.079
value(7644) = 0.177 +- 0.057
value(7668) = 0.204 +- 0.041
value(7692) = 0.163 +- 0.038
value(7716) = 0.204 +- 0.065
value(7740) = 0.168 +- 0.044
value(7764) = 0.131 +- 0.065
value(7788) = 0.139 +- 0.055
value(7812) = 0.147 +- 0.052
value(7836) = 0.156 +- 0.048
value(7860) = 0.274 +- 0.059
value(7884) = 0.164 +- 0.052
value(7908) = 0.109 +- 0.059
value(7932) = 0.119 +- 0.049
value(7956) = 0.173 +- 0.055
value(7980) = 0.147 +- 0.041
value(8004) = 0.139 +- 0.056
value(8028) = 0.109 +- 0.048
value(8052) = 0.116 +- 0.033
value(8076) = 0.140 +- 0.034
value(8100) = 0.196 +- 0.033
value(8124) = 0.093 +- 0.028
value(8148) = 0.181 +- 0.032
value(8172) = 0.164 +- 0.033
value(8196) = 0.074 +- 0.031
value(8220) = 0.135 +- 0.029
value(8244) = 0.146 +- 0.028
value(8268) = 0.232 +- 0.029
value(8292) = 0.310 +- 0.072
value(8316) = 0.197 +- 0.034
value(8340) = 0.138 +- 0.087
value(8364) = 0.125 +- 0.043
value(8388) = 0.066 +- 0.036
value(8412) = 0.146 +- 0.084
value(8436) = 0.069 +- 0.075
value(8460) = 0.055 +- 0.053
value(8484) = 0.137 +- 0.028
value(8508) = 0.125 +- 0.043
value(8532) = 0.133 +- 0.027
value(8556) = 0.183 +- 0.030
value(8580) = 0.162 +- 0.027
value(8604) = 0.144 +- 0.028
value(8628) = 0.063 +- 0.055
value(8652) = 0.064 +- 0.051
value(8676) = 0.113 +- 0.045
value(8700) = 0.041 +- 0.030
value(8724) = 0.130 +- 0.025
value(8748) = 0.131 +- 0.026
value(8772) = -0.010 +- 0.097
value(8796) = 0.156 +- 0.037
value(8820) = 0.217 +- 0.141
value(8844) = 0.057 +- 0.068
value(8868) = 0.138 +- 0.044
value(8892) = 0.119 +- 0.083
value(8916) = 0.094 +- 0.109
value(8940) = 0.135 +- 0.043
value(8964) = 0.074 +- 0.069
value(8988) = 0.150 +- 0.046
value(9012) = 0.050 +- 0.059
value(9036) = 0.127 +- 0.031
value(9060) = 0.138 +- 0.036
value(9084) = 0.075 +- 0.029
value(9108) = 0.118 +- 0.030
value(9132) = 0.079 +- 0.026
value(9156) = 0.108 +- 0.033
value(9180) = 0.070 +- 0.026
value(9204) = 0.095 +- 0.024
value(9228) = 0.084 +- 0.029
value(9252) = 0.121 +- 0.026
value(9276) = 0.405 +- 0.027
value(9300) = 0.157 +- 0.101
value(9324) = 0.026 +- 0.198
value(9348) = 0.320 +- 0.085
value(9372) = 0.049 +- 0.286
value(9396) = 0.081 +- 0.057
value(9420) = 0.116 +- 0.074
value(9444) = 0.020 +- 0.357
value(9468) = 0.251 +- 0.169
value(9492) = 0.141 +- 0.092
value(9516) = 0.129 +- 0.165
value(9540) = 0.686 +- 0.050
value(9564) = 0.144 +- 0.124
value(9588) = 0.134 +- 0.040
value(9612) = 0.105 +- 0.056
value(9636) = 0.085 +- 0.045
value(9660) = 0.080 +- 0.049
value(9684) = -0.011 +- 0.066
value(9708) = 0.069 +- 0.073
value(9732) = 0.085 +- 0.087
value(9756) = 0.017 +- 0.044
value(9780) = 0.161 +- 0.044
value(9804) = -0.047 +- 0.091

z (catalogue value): 0.91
